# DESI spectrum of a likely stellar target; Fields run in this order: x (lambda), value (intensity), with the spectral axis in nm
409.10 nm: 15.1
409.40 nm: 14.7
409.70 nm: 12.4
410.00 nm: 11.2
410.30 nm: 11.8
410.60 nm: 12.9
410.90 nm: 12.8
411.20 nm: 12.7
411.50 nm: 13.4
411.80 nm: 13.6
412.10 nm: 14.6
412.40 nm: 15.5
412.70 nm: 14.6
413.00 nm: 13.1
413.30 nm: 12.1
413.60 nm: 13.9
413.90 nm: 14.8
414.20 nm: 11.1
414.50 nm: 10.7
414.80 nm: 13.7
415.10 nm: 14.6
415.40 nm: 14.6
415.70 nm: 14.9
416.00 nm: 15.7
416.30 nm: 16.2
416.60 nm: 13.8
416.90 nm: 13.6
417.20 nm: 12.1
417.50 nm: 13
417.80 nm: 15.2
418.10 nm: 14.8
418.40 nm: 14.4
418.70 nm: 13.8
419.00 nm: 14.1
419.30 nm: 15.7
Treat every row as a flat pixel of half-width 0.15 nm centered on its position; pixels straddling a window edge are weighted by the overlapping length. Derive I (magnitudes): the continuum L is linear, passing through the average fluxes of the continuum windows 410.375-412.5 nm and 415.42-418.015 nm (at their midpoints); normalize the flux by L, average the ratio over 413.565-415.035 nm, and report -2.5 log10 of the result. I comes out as 0.09 mag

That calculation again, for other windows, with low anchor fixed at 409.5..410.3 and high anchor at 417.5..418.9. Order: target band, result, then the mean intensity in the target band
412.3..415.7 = -0.03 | 13.5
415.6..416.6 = -0.12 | 15.4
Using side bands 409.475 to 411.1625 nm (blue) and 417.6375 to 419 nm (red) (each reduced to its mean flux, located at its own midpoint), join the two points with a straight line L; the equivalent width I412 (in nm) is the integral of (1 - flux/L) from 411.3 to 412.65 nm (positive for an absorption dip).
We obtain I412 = -0.15 nm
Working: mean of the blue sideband 12.4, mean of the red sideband 14.5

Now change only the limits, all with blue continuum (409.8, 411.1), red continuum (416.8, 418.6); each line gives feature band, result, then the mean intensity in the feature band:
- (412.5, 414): -0.103 nm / 13.7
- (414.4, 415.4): -0.010 nm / 13.4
